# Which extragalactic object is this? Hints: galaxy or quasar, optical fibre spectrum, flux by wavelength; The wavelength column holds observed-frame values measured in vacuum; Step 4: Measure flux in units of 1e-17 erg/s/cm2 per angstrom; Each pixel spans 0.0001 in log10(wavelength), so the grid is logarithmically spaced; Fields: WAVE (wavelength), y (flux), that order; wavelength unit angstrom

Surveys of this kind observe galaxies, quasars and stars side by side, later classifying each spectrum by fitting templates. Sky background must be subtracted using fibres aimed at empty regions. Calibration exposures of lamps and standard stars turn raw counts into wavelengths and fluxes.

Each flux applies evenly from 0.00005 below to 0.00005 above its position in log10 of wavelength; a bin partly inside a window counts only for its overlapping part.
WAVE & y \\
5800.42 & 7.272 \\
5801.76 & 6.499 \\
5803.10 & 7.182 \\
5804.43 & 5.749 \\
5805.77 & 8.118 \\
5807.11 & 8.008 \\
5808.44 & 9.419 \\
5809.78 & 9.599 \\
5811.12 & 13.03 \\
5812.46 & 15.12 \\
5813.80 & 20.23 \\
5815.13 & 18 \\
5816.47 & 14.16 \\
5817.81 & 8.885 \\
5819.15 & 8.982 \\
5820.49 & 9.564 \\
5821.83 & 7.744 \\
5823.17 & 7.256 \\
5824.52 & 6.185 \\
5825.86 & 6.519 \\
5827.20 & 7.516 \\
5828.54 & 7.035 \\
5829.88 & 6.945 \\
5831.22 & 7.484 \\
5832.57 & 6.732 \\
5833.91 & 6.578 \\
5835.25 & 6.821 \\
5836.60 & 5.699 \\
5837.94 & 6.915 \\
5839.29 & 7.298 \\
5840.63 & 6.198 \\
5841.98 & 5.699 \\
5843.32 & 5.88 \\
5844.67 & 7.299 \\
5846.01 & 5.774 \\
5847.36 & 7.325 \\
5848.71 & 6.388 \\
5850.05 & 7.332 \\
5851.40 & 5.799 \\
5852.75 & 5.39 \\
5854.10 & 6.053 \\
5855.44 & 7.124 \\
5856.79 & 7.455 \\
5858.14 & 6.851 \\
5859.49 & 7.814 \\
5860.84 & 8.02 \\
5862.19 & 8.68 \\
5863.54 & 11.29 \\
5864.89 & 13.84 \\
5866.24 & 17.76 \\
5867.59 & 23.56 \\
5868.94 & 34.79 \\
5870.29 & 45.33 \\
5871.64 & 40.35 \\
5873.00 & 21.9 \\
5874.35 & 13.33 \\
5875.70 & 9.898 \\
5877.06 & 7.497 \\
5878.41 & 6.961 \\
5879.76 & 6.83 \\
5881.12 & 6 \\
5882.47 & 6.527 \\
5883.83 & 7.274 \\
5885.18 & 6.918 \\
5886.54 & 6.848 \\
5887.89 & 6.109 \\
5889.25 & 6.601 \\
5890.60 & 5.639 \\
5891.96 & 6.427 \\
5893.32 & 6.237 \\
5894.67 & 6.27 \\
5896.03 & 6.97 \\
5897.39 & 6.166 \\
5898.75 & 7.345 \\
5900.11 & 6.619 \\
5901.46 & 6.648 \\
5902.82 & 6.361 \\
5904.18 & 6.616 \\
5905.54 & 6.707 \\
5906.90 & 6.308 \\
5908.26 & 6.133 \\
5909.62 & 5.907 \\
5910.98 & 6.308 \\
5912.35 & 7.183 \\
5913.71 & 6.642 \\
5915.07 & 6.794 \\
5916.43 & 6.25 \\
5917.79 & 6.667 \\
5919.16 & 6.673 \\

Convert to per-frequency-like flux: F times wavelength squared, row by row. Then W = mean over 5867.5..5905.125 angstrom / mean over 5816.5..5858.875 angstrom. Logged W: 1.66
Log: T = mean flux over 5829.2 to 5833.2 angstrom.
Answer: 7.05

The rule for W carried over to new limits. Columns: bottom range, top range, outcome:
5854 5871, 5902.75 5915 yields 0.42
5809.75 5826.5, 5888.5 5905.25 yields 0.59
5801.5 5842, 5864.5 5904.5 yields 1.39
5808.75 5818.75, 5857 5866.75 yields 0.76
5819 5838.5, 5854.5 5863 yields 1.08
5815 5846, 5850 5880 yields 1.90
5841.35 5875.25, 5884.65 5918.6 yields 0.50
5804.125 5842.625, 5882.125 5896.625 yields 0.75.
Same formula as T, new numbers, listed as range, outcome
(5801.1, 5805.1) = 6.48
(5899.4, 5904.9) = 6.57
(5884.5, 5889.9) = 6.62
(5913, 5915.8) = 6.73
